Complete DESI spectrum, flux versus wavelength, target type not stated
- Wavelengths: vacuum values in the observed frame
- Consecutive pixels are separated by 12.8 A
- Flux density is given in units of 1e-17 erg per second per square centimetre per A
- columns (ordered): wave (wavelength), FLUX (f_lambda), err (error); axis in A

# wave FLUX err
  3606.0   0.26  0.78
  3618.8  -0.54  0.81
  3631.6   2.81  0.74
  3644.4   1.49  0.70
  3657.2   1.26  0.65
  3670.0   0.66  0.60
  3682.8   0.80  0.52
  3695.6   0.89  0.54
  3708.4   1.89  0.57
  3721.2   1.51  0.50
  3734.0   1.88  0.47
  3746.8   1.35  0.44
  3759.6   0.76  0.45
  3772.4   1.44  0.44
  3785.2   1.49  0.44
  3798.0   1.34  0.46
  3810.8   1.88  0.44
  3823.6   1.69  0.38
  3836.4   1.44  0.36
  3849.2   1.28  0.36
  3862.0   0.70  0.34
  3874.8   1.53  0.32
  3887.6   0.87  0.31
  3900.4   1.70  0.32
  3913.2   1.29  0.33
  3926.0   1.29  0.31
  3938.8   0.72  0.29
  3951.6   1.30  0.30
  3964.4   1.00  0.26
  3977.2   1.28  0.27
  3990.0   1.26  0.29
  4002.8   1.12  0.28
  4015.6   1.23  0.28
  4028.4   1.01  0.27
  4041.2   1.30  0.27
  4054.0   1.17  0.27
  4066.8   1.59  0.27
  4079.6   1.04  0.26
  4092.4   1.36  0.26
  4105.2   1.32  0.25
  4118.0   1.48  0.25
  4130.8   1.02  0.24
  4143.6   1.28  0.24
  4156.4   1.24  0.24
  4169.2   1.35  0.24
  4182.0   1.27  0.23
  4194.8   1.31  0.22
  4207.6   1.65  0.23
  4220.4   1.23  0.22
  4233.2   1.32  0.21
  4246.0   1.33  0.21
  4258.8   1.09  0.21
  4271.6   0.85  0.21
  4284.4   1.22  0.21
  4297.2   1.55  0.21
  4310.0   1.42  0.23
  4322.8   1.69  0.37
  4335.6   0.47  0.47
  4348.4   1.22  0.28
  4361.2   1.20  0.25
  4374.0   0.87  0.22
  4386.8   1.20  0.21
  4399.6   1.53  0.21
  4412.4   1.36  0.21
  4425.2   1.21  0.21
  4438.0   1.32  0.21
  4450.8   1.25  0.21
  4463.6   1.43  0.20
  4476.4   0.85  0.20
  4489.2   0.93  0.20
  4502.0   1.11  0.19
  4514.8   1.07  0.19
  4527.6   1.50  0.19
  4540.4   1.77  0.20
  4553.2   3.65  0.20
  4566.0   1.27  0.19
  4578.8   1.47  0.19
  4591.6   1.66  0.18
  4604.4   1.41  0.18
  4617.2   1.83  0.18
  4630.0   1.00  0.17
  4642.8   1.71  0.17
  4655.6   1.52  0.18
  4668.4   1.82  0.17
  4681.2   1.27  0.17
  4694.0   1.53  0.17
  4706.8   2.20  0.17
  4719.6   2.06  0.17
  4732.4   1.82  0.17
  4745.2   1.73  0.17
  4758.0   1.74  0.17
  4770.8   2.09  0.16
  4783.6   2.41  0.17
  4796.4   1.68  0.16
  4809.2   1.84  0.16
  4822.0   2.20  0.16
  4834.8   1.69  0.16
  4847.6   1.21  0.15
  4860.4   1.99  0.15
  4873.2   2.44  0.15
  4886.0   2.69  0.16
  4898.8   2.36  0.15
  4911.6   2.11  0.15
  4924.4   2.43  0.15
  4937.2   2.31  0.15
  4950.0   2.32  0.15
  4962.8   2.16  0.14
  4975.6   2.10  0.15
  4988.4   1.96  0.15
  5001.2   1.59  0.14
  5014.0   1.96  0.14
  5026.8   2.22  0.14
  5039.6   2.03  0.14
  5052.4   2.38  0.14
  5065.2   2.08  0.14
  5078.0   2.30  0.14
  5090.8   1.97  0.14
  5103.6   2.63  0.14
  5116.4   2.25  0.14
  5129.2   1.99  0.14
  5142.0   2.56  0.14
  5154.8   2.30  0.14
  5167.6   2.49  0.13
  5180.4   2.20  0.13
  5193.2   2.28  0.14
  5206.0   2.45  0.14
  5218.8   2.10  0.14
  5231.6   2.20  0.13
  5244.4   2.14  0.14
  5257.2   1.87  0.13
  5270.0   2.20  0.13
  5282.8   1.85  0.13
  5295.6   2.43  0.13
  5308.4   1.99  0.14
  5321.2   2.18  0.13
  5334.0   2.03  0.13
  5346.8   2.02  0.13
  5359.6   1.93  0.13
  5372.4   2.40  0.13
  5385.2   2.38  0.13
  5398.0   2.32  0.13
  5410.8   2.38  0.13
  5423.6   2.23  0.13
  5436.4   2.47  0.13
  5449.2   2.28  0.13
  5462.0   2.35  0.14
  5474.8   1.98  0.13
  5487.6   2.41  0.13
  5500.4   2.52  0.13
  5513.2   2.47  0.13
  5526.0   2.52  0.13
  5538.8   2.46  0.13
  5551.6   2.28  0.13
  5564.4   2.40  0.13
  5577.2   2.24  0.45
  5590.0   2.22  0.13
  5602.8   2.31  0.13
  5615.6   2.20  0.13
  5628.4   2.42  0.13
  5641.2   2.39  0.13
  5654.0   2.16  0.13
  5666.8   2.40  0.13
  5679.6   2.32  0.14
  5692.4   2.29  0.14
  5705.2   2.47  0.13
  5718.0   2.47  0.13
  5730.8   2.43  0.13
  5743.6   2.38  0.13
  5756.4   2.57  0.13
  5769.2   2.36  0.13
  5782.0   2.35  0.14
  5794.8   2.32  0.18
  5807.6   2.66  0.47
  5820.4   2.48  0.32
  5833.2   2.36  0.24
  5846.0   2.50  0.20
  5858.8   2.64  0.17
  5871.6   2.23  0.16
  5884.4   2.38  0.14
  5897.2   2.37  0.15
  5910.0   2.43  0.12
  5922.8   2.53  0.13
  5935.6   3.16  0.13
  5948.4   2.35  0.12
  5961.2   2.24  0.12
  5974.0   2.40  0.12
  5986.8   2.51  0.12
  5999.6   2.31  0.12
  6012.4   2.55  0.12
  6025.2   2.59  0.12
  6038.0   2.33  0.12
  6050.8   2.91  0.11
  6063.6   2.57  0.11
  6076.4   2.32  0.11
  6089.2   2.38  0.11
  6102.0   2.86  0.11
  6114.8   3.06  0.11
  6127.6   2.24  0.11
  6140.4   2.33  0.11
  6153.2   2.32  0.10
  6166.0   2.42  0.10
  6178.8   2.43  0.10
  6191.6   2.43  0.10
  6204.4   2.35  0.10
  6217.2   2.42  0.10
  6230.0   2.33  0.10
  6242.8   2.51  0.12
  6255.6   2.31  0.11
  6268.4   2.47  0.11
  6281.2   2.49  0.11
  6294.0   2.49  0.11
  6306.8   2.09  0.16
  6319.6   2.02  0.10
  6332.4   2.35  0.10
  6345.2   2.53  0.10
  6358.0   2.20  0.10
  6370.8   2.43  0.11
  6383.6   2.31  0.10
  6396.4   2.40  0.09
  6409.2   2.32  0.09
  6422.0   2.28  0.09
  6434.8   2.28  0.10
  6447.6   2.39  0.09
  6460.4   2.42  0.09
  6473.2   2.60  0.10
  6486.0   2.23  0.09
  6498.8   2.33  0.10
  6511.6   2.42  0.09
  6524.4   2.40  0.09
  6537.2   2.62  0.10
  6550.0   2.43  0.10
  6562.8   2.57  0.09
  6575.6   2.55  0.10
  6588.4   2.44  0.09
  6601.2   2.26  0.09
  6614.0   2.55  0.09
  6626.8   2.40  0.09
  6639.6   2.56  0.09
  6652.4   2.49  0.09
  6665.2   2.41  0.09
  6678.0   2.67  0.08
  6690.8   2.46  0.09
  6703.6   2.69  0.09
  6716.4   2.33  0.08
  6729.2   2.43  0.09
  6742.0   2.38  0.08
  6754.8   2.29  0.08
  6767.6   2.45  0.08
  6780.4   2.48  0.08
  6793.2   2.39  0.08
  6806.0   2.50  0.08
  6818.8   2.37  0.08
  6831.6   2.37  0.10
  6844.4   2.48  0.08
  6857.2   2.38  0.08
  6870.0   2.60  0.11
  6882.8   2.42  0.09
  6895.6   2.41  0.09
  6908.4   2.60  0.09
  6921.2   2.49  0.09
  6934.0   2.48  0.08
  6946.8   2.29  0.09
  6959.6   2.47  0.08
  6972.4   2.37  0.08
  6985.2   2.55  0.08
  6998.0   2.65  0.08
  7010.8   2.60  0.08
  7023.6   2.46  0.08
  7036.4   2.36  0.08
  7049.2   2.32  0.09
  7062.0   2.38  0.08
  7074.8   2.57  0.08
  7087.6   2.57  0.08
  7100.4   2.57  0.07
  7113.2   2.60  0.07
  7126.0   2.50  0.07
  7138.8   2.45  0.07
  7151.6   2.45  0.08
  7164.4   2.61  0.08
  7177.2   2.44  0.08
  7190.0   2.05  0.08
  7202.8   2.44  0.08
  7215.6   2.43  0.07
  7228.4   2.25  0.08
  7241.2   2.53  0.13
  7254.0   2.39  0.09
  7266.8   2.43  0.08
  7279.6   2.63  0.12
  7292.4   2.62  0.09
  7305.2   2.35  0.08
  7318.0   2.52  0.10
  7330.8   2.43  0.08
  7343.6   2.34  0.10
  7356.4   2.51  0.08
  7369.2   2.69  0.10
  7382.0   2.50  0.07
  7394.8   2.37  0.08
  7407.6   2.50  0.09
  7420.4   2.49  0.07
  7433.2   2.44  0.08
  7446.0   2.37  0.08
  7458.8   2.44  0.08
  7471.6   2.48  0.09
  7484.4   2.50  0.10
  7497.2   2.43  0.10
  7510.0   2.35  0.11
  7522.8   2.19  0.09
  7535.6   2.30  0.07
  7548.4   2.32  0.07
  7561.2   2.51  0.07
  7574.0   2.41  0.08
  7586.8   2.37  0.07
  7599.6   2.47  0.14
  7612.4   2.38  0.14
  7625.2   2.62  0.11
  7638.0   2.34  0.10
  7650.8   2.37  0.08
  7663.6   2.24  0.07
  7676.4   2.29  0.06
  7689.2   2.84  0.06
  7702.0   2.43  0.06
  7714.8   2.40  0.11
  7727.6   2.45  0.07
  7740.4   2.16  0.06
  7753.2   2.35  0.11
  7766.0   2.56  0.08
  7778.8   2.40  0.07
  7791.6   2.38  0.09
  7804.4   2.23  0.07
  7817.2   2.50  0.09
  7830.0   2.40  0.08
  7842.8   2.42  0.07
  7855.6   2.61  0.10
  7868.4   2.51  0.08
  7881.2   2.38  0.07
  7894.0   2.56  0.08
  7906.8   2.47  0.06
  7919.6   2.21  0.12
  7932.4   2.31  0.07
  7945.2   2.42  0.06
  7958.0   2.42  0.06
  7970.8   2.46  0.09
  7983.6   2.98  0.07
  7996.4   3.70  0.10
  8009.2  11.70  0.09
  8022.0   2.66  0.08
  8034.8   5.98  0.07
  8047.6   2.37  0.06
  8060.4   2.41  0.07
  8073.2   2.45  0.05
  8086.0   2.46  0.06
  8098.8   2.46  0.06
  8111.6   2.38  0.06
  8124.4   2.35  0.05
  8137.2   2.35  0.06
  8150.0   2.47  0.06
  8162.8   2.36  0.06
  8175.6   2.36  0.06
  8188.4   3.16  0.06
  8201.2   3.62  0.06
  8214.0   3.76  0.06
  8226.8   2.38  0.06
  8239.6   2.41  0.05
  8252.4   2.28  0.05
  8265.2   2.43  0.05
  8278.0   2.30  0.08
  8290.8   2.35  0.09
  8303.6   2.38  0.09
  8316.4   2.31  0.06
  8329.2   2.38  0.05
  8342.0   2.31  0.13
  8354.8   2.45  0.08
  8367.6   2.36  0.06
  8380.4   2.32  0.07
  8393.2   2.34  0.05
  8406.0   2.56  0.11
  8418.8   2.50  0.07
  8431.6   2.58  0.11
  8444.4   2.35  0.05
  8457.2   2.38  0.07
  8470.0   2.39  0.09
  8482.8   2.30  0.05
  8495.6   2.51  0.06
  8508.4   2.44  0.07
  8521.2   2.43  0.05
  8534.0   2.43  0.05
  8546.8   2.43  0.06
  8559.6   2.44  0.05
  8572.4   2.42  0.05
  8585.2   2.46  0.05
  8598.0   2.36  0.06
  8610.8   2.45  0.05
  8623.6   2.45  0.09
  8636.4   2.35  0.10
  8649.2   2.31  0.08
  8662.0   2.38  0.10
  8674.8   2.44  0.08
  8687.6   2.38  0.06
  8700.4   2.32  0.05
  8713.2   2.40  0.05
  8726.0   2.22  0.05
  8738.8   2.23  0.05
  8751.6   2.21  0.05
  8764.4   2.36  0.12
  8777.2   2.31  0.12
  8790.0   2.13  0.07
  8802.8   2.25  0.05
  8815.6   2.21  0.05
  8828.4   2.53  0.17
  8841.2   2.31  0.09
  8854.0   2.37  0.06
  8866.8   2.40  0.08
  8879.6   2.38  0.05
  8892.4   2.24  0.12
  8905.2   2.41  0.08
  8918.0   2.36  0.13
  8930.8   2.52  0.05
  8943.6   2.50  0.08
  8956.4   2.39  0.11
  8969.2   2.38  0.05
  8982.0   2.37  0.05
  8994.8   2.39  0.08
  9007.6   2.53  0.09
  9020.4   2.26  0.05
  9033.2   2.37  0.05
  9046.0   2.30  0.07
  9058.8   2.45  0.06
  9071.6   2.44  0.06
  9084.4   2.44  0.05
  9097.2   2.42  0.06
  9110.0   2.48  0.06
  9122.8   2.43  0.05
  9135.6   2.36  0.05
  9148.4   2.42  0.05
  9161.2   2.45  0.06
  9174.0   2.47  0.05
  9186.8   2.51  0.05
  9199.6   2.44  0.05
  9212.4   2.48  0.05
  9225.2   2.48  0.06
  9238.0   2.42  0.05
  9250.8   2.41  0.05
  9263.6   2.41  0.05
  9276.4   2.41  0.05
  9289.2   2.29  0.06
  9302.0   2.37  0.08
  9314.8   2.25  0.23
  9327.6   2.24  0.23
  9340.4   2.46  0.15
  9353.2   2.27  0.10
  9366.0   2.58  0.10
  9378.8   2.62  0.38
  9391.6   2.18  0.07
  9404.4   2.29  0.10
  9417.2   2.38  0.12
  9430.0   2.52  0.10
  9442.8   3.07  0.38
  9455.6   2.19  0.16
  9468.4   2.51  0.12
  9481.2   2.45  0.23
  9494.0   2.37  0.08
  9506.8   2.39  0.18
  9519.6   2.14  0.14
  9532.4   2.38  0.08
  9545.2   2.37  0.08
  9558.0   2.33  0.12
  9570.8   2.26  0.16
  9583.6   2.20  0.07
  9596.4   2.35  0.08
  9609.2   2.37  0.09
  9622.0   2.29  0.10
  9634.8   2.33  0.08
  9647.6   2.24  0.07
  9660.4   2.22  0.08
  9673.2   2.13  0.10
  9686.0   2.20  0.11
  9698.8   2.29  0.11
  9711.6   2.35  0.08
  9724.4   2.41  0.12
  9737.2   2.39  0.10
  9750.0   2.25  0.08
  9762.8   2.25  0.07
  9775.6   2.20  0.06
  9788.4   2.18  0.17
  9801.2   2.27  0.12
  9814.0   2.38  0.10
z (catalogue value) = 0.220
